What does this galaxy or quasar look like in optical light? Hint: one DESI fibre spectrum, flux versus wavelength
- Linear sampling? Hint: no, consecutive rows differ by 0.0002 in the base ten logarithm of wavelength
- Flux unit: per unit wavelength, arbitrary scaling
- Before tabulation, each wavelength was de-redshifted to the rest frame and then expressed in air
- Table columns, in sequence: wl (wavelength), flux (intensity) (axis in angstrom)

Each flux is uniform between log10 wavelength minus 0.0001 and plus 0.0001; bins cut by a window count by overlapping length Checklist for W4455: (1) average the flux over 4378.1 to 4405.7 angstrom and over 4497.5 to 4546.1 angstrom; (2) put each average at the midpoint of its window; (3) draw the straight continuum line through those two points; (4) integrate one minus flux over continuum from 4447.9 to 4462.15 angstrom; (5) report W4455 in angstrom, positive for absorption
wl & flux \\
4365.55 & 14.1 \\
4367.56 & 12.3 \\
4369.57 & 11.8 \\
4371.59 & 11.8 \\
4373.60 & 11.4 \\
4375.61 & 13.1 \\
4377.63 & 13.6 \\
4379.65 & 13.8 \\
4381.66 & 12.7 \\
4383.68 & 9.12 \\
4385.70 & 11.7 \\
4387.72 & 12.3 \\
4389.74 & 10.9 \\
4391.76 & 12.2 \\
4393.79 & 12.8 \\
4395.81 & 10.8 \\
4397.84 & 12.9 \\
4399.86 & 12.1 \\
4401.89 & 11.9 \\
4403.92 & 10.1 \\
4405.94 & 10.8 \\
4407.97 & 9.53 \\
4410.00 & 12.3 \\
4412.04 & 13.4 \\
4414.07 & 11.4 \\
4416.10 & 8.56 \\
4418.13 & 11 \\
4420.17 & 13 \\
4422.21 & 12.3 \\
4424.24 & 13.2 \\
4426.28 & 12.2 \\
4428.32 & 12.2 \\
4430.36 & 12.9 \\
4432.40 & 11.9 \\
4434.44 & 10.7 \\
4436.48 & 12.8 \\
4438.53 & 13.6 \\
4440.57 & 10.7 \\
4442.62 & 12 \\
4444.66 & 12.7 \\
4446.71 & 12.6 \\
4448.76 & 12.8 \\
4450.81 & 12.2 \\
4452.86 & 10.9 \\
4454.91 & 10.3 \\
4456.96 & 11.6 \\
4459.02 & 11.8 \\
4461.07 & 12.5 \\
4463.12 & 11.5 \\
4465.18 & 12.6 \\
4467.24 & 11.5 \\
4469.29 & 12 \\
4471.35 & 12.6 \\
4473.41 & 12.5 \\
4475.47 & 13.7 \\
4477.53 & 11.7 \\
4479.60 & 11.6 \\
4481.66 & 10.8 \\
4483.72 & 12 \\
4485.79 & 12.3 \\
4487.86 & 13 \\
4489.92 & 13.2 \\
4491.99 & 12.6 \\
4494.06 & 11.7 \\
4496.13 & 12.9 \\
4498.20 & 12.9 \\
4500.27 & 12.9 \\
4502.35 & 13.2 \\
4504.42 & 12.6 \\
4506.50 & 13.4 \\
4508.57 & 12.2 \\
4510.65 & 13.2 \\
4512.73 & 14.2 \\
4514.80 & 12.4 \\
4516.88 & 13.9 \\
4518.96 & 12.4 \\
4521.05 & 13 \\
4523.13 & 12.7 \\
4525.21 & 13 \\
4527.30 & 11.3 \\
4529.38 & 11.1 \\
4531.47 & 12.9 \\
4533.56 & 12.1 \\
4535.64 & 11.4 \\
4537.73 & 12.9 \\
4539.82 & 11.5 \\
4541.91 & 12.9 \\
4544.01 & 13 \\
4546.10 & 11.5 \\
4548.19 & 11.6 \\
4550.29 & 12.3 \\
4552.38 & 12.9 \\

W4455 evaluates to 0.6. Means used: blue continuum 11.8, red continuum 12.6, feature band 11.7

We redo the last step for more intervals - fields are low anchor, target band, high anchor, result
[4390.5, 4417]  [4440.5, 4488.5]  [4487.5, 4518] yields 1.39 angstrom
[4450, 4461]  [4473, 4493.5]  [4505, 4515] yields -0.04 angstrom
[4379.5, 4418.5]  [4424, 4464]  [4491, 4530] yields -0.18 angstrom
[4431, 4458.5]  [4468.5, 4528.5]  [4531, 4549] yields -2.71 angstrom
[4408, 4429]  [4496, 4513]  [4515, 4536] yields -0.99 angstrom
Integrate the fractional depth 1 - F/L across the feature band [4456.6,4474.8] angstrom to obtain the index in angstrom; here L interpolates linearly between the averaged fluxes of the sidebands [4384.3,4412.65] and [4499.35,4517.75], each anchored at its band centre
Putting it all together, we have 0.6 angstrom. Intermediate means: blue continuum 11.6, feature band 12.1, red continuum 13.1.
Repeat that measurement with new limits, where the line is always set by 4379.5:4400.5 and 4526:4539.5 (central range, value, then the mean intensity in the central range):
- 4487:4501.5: -1.0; 12.7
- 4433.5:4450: -0.5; 12.2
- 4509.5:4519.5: -1.1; 13.3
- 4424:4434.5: -0.3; 12.2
